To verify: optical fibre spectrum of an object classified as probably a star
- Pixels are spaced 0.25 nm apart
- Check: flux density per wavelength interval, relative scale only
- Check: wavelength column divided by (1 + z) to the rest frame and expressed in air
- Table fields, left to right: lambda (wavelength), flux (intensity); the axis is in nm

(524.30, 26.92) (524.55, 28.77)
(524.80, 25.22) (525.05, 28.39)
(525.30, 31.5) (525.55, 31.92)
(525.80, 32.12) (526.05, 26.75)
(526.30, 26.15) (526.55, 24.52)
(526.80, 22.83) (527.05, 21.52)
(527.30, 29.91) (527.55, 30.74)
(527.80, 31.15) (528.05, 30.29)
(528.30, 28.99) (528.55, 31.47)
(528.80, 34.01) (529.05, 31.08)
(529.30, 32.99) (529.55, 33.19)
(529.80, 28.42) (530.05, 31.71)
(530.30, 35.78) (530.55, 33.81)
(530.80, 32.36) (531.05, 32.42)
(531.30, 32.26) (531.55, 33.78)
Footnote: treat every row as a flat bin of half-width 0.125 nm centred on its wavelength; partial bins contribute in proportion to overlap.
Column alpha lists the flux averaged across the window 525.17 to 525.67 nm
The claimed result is 31.7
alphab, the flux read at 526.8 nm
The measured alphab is 22.83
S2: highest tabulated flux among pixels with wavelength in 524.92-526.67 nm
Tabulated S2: 32.12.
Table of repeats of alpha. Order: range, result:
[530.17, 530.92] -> 34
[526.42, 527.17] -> 23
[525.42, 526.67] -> 28.3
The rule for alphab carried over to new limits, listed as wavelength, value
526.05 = 26.75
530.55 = 33.81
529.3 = 32.99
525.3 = 31.5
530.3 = 35.78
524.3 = 26.92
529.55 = 33.19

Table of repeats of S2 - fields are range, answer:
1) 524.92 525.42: 31.5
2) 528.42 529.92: 34.01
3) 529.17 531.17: 35.78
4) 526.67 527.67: 30.74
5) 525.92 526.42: 26.75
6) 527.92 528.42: 30.29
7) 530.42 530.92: 33.81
